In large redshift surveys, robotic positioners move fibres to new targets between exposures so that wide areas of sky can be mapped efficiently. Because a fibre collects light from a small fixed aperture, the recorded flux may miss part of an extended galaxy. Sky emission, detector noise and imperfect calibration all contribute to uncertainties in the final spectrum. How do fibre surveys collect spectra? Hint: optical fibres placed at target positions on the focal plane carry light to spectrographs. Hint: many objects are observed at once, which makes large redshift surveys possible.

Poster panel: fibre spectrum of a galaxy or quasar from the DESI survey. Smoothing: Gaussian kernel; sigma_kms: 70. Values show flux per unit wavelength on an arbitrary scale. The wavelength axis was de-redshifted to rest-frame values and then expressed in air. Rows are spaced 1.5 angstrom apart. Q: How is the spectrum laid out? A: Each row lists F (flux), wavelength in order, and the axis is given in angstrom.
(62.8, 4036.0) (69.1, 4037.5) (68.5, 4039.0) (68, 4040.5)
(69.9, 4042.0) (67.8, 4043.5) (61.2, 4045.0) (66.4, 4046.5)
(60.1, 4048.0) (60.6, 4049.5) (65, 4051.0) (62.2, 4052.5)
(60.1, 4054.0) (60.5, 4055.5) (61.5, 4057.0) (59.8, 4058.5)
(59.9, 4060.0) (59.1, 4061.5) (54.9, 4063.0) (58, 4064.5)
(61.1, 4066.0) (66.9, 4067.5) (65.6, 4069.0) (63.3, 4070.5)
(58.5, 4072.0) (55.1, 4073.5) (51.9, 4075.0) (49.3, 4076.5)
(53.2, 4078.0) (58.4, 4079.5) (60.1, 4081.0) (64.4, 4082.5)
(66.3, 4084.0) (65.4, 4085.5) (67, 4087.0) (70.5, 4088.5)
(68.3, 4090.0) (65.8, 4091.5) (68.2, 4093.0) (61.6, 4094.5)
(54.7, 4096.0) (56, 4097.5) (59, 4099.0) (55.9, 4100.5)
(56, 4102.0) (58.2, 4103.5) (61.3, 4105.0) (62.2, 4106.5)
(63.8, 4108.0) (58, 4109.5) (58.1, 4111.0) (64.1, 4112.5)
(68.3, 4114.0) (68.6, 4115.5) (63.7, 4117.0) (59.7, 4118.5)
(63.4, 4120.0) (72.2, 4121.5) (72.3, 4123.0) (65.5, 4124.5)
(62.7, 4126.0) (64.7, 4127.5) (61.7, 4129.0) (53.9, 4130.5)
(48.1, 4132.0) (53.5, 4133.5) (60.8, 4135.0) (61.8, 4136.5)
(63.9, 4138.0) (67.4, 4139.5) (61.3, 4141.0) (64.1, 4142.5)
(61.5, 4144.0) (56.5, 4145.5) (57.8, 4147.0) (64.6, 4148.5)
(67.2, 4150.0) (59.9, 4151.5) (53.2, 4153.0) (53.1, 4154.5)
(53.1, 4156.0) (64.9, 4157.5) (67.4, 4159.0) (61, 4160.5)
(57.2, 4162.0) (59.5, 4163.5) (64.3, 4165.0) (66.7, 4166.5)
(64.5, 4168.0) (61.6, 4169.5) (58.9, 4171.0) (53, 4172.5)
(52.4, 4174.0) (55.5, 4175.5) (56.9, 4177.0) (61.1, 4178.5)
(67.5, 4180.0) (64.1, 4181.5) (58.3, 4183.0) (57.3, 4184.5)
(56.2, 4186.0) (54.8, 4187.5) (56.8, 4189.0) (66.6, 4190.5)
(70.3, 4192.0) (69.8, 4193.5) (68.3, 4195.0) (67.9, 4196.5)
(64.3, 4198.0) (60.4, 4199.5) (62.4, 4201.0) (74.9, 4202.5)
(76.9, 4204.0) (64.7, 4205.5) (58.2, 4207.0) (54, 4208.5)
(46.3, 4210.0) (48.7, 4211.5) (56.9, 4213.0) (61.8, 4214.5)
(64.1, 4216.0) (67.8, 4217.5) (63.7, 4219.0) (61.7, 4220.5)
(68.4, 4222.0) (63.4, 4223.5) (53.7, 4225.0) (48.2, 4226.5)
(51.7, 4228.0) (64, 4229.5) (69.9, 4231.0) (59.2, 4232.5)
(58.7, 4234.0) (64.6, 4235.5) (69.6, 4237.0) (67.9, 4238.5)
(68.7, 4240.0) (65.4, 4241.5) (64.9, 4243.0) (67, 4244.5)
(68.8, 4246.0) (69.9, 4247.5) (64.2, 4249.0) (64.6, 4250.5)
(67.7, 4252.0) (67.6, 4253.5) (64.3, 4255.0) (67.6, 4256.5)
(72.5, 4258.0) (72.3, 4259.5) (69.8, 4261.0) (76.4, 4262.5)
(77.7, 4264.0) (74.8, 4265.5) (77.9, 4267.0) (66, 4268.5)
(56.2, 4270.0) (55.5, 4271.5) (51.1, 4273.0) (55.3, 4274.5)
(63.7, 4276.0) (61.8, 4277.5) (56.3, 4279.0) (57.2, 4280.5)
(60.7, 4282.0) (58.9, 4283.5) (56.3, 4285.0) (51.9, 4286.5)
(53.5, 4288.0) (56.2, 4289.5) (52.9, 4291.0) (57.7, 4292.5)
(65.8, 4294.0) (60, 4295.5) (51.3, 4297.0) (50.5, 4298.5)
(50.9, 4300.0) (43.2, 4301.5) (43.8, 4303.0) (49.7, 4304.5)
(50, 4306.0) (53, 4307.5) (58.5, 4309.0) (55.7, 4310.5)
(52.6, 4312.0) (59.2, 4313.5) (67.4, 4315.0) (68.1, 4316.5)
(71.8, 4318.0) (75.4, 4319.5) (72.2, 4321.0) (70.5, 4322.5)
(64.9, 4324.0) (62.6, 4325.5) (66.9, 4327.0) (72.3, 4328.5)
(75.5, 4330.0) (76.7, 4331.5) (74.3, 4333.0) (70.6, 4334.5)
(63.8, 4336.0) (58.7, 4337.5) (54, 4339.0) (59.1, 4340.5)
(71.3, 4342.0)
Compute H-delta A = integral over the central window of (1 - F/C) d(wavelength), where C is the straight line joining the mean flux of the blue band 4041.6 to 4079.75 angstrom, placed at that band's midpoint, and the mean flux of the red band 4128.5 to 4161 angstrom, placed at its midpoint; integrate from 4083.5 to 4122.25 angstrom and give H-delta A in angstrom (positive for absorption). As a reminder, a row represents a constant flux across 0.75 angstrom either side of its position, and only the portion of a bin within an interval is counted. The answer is -1.8 angstrom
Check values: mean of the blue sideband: 60.3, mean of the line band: 62.9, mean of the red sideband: 59.8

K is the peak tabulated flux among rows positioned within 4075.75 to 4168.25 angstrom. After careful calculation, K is 72.3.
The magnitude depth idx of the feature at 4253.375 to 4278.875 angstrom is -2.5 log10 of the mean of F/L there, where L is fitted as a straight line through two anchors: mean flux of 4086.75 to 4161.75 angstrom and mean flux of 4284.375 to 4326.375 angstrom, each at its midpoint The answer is -0.13 mag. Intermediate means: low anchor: 61.7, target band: 66.2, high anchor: 58.1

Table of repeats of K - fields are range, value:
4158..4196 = 70.3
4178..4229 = 76.9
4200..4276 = 77.9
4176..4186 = 67.5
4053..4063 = 61.5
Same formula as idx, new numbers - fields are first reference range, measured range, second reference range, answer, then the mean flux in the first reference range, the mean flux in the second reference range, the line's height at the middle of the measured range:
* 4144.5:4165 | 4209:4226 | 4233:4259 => 0.09 mag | 59.8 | 66.7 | 64.5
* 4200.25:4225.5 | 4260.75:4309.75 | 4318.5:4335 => 0.16 mag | 61.7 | 71.1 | 67.7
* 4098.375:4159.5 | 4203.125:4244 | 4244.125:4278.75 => 0.06 mag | 61.3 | 66.5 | 65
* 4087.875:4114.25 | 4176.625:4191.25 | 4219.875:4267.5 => 0.07 mag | 61.5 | 66.3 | 64.3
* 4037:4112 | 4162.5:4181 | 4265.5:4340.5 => 0.02 mag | 61.5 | 60.5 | 61.1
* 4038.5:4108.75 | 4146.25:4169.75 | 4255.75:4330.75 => 0.01 mag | 61.5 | 61.4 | 61.5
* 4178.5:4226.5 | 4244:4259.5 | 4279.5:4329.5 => -0.12 mag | 62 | 58.9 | 60.5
